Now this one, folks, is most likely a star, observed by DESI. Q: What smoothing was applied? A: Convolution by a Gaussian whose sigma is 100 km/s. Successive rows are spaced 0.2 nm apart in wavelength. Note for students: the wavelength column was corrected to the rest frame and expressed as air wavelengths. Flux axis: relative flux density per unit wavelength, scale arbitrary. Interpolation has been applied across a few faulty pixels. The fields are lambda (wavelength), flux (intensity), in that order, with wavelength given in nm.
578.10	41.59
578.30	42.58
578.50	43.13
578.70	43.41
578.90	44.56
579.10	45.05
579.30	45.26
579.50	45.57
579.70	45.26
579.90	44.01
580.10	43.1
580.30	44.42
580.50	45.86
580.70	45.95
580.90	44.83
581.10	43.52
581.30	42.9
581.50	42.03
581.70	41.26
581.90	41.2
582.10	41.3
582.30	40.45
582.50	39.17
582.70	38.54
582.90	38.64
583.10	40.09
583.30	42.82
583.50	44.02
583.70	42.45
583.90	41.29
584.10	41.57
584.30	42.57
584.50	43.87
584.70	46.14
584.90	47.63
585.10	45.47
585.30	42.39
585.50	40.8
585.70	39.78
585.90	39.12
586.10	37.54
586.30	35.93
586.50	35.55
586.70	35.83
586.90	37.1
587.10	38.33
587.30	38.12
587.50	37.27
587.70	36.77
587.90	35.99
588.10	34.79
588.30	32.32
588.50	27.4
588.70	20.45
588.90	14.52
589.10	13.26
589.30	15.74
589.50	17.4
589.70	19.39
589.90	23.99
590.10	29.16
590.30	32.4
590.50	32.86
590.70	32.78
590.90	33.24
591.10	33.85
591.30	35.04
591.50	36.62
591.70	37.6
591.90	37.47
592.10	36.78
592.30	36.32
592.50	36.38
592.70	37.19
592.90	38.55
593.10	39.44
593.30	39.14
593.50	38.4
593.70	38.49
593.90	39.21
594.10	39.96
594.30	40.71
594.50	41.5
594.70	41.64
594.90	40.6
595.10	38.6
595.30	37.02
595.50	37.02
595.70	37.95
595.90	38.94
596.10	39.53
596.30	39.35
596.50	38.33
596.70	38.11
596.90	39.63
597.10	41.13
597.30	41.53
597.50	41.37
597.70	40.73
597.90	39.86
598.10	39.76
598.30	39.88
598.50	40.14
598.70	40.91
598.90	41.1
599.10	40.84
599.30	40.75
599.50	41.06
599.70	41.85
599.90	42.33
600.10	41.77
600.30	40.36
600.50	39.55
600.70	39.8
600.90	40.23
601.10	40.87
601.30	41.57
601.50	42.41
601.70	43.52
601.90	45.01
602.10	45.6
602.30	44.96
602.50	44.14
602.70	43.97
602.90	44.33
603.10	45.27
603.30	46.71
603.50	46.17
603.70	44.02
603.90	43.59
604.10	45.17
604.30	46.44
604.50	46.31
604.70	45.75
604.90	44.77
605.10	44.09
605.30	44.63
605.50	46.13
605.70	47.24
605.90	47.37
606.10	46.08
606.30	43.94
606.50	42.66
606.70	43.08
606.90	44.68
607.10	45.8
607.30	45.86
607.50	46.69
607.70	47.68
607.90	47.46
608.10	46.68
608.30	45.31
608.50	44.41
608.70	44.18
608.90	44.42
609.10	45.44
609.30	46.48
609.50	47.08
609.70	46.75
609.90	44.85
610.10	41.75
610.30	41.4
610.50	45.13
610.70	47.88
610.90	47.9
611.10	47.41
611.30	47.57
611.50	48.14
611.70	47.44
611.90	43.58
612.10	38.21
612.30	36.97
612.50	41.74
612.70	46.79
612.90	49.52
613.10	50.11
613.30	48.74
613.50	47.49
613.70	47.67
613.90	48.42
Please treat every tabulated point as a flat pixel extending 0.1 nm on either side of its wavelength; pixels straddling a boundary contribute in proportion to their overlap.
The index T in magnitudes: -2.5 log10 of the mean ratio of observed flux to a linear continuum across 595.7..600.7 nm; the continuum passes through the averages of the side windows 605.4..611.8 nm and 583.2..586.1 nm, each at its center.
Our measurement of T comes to 0.11 mag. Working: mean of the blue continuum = 42.7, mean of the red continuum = 45.8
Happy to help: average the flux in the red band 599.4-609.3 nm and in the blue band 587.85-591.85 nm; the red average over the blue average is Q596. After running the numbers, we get 1.59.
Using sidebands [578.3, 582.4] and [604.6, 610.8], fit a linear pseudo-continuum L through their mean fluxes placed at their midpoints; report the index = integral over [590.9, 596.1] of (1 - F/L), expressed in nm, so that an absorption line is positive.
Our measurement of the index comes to 0.743 nm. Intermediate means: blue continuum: 43.6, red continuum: 45.3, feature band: 38.1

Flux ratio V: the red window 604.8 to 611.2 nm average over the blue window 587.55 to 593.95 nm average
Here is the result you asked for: 1.44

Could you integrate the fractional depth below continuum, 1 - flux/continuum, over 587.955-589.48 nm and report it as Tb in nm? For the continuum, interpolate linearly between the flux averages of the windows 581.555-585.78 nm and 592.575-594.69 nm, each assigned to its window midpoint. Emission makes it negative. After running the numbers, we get 0.67 nm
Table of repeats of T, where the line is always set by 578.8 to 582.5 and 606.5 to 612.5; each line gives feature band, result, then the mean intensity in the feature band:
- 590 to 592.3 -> 0.27 mag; 34.4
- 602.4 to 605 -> -0.01 mag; 45.1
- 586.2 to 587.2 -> 0.20 mag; 36.5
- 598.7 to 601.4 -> 0.09 mag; 40.9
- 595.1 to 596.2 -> 0.16 mag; 38.1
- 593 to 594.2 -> 0.13 mag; 39.1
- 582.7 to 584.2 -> 0.06 mag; 41.4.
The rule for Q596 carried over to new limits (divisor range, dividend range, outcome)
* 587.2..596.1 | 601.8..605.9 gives 1.34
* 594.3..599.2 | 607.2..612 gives 1.15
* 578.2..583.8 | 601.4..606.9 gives 1.05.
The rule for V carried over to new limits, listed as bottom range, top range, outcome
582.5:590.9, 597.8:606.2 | 1.24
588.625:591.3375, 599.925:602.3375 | 1.68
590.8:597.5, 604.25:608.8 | 1.19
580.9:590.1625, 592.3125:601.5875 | 1.10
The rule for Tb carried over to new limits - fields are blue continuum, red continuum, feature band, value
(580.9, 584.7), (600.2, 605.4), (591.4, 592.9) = 0.20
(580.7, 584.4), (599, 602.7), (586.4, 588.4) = 0.27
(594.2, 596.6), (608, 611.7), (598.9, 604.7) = -0.14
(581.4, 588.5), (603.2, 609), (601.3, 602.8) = 0.01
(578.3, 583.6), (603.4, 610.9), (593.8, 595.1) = 0.11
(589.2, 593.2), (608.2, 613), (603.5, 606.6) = -0.29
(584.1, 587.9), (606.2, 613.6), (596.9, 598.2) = 0.06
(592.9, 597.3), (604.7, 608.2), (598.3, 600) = 0.02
